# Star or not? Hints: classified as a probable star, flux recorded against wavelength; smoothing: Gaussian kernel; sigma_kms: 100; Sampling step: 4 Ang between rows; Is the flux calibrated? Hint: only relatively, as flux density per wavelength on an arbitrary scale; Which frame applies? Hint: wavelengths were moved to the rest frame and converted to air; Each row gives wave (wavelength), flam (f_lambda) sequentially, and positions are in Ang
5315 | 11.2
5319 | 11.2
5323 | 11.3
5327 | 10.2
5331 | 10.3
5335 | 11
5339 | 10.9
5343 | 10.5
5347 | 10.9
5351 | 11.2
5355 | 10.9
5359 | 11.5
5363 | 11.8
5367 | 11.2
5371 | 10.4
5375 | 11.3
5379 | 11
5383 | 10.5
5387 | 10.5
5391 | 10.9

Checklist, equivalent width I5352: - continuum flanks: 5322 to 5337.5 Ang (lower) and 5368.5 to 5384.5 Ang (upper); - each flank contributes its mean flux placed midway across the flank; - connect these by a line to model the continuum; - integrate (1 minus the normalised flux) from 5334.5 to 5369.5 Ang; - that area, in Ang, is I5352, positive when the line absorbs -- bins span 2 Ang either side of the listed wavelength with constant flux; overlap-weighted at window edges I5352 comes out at -1.1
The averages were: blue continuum 10.7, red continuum 10.8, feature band 11.1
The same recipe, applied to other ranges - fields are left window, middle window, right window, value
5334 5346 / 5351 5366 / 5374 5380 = -0.5 Ang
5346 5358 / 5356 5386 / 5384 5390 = -0.8 Ang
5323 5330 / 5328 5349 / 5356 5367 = 0.3 Ang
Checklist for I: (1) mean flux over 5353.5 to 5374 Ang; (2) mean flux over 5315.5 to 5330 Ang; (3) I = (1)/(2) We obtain 1.0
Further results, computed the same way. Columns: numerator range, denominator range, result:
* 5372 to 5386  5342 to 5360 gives 0.99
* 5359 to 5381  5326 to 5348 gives 1.05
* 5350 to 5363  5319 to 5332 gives 1.05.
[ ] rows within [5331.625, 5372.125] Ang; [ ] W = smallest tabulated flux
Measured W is 10.4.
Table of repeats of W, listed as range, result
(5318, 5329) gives 10.2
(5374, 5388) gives 10.5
